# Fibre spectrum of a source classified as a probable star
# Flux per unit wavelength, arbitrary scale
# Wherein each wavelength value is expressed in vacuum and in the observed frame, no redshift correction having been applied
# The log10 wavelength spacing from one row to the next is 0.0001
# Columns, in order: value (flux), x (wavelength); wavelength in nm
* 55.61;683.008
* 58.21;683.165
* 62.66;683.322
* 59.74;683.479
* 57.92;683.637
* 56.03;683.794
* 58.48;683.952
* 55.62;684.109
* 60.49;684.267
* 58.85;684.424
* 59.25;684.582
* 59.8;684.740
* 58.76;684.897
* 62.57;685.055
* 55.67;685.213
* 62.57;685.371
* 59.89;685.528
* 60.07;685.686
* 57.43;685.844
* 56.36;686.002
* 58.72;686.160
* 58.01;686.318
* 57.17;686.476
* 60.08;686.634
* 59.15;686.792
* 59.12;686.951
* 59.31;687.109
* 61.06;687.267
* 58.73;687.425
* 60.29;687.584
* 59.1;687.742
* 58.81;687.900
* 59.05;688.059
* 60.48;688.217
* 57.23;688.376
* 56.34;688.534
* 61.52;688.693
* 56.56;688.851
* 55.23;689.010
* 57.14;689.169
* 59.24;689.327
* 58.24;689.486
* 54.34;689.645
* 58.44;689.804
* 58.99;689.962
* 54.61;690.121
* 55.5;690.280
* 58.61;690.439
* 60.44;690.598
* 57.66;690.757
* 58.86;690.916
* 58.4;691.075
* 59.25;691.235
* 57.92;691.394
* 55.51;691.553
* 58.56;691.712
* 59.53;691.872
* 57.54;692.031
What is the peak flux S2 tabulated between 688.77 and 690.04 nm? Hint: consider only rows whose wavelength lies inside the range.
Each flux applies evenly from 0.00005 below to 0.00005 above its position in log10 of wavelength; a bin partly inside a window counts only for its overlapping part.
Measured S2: 59.24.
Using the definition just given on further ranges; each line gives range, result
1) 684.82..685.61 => 62.57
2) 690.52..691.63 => 60.44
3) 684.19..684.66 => 60.49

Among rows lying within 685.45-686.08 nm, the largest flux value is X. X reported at 60.07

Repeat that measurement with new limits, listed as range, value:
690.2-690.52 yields 58.61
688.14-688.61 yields 60.48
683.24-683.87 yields 62.66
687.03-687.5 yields 61.06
